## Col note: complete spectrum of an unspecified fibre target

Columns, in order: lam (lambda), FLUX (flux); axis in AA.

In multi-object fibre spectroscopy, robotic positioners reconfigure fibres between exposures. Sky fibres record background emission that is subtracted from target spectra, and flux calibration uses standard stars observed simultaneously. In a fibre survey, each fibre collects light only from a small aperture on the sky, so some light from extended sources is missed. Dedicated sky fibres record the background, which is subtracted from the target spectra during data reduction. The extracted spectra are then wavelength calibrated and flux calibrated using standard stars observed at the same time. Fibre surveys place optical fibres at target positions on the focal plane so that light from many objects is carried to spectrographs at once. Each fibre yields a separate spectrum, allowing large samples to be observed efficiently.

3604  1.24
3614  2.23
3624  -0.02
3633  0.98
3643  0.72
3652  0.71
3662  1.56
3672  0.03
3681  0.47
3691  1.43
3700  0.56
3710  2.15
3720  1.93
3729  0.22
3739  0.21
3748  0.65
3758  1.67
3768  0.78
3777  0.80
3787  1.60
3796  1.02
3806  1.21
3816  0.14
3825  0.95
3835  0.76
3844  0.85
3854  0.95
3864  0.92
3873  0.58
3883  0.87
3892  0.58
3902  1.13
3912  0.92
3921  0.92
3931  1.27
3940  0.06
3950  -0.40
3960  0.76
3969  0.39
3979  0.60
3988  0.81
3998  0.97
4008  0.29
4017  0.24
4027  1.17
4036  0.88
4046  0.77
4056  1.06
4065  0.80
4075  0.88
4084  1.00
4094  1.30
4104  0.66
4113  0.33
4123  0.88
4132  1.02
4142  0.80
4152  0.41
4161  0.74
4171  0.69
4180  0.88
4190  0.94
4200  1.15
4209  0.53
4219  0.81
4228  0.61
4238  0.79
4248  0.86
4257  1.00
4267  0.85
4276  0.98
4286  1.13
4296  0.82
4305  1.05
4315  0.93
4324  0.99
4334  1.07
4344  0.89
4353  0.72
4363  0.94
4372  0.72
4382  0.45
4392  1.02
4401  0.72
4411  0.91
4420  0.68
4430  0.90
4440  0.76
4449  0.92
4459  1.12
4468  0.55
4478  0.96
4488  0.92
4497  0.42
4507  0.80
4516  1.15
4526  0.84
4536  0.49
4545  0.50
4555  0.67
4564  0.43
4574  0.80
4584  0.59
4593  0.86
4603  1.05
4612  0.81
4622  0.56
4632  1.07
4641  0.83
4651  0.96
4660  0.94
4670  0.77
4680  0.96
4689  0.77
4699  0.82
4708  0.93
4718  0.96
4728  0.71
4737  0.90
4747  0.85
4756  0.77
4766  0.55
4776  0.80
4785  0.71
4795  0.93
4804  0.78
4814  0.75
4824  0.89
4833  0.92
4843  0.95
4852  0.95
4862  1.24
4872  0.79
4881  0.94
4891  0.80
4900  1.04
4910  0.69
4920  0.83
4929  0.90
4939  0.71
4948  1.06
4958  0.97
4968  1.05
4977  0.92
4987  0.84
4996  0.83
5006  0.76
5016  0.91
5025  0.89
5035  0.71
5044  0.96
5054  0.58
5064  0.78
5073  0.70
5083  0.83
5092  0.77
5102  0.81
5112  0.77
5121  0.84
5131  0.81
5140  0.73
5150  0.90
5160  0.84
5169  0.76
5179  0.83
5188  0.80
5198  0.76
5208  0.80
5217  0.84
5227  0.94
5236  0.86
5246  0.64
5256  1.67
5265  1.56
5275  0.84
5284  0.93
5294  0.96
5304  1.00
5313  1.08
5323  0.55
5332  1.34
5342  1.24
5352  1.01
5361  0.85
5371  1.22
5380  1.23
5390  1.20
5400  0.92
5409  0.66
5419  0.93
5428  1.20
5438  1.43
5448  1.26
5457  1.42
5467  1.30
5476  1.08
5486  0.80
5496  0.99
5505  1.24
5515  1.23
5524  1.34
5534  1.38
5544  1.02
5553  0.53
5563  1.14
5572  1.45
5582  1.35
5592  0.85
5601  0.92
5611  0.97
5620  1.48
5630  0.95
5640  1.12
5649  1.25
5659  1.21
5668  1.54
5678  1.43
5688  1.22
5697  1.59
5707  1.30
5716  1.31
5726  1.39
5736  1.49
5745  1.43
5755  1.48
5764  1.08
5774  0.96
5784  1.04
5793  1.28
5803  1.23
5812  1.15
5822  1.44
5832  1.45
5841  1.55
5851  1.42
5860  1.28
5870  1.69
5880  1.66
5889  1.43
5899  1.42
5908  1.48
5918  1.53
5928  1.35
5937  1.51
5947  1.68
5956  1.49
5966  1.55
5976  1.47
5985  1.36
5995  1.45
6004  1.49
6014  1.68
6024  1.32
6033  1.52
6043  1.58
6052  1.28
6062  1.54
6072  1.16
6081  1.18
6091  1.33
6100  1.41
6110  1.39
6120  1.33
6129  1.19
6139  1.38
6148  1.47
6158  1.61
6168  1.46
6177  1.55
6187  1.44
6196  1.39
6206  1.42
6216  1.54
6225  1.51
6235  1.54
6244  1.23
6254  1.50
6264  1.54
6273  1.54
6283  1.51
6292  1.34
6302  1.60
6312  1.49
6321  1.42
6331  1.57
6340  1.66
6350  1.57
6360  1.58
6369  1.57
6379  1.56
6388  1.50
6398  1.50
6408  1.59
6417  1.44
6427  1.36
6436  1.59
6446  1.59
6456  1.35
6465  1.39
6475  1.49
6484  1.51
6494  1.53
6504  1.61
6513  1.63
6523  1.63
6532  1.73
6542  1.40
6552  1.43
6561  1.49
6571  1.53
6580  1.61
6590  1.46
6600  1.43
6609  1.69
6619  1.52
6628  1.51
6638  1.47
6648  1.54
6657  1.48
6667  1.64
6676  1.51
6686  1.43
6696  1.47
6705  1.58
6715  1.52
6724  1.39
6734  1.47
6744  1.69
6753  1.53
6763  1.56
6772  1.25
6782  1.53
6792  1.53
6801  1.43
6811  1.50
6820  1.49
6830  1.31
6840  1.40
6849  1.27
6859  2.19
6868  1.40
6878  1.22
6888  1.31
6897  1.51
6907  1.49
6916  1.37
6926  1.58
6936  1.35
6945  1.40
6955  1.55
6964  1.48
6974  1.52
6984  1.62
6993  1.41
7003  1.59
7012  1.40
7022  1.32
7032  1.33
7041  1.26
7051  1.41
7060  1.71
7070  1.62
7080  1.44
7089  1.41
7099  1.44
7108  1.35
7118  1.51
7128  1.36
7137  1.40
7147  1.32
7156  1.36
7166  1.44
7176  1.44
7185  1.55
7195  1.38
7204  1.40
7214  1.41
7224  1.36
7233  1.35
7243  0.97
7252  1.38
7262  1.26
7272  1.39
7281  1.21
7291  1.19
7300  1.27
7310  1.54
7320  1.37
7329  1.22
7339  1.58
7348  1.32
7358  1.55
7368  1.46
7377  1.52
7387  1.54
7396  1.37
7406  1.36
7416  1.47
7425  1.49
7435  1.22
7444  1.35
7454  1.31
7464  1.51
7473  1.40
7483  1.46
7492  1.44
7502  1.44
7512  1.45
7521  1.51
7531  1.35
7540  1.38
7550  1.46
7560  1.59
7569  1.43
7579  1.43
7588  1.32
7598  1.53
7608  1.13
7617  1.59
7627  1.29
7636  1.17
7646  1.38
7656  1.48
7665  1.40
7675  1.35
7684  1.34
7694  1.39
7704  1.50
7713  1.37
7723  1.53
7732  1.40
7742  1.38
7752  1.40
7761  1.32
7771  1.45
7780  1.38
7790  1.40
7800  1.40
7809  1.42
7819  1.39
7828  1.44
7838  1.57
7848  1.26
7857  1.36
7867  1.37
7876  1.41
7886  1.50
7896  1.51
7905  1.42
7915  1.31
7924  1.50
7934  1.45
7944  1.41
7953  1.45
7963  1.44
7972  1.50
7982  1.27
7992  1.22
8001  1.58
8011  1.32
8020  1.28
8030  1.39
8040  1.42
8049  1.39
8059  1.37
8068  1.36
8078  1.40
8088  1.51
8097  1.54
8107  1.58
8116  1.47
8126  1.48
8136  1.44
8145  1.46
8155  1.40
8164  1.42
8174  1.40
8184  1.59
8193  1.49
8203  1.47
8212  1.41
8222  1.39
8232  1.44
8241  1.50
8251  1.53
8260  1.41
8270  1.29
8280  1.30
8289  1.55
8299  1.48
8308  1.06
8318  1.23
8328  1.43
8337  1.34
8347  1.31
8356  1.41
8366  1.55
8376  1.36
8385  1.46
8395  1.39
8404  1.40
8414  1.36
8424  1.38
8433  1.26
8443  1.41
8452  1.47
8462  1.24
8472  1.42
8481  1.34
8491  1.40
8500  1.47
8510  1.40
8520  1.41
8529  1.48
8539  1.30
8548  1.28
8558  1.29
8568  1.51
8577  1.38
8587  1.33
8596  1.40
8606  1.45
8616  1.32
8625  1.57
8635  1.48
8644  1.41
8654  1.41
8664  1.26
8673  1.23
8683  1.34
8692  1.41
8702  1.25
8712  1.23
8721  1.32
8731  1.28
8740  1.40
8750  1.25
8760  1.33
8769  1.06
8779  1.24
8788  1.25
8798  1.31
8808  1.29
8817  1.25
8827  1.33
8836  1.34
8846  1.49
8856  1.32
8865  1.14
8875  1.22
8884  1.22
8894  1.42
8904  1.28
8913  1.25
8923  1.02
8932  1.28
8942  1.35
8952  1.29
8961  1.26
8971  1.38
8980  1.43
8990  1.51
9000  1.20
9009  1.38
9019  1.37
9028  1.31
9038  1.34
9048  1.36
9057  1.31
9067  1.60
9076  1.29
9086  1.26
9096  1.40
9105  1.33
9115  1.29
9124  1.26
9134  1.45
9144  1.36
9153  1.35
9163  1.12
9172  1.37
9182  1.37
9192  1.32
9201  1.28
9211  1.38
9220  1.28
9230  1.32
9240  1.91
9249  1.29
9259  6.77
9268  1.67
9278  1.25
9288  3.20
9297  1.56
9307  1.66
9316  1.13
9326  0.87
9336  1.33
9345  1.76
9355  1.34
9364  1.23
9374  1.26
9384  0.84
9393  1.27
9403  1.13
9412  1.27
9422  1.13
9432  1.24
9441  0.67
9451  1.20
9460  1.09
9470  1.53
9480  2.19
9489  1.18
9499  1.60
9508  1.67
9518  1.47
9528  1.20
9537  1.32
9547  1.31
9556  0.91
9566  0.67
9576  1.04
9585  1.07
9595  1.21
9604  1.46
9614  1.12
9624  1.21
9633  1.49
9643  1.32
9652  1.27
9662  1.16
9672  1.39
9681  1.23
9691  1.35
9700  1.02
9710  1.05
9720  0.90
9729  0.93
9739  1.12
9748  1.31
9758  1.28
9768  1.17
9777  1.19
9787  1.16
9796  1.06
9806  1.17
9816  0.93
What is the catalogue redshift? 0.41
